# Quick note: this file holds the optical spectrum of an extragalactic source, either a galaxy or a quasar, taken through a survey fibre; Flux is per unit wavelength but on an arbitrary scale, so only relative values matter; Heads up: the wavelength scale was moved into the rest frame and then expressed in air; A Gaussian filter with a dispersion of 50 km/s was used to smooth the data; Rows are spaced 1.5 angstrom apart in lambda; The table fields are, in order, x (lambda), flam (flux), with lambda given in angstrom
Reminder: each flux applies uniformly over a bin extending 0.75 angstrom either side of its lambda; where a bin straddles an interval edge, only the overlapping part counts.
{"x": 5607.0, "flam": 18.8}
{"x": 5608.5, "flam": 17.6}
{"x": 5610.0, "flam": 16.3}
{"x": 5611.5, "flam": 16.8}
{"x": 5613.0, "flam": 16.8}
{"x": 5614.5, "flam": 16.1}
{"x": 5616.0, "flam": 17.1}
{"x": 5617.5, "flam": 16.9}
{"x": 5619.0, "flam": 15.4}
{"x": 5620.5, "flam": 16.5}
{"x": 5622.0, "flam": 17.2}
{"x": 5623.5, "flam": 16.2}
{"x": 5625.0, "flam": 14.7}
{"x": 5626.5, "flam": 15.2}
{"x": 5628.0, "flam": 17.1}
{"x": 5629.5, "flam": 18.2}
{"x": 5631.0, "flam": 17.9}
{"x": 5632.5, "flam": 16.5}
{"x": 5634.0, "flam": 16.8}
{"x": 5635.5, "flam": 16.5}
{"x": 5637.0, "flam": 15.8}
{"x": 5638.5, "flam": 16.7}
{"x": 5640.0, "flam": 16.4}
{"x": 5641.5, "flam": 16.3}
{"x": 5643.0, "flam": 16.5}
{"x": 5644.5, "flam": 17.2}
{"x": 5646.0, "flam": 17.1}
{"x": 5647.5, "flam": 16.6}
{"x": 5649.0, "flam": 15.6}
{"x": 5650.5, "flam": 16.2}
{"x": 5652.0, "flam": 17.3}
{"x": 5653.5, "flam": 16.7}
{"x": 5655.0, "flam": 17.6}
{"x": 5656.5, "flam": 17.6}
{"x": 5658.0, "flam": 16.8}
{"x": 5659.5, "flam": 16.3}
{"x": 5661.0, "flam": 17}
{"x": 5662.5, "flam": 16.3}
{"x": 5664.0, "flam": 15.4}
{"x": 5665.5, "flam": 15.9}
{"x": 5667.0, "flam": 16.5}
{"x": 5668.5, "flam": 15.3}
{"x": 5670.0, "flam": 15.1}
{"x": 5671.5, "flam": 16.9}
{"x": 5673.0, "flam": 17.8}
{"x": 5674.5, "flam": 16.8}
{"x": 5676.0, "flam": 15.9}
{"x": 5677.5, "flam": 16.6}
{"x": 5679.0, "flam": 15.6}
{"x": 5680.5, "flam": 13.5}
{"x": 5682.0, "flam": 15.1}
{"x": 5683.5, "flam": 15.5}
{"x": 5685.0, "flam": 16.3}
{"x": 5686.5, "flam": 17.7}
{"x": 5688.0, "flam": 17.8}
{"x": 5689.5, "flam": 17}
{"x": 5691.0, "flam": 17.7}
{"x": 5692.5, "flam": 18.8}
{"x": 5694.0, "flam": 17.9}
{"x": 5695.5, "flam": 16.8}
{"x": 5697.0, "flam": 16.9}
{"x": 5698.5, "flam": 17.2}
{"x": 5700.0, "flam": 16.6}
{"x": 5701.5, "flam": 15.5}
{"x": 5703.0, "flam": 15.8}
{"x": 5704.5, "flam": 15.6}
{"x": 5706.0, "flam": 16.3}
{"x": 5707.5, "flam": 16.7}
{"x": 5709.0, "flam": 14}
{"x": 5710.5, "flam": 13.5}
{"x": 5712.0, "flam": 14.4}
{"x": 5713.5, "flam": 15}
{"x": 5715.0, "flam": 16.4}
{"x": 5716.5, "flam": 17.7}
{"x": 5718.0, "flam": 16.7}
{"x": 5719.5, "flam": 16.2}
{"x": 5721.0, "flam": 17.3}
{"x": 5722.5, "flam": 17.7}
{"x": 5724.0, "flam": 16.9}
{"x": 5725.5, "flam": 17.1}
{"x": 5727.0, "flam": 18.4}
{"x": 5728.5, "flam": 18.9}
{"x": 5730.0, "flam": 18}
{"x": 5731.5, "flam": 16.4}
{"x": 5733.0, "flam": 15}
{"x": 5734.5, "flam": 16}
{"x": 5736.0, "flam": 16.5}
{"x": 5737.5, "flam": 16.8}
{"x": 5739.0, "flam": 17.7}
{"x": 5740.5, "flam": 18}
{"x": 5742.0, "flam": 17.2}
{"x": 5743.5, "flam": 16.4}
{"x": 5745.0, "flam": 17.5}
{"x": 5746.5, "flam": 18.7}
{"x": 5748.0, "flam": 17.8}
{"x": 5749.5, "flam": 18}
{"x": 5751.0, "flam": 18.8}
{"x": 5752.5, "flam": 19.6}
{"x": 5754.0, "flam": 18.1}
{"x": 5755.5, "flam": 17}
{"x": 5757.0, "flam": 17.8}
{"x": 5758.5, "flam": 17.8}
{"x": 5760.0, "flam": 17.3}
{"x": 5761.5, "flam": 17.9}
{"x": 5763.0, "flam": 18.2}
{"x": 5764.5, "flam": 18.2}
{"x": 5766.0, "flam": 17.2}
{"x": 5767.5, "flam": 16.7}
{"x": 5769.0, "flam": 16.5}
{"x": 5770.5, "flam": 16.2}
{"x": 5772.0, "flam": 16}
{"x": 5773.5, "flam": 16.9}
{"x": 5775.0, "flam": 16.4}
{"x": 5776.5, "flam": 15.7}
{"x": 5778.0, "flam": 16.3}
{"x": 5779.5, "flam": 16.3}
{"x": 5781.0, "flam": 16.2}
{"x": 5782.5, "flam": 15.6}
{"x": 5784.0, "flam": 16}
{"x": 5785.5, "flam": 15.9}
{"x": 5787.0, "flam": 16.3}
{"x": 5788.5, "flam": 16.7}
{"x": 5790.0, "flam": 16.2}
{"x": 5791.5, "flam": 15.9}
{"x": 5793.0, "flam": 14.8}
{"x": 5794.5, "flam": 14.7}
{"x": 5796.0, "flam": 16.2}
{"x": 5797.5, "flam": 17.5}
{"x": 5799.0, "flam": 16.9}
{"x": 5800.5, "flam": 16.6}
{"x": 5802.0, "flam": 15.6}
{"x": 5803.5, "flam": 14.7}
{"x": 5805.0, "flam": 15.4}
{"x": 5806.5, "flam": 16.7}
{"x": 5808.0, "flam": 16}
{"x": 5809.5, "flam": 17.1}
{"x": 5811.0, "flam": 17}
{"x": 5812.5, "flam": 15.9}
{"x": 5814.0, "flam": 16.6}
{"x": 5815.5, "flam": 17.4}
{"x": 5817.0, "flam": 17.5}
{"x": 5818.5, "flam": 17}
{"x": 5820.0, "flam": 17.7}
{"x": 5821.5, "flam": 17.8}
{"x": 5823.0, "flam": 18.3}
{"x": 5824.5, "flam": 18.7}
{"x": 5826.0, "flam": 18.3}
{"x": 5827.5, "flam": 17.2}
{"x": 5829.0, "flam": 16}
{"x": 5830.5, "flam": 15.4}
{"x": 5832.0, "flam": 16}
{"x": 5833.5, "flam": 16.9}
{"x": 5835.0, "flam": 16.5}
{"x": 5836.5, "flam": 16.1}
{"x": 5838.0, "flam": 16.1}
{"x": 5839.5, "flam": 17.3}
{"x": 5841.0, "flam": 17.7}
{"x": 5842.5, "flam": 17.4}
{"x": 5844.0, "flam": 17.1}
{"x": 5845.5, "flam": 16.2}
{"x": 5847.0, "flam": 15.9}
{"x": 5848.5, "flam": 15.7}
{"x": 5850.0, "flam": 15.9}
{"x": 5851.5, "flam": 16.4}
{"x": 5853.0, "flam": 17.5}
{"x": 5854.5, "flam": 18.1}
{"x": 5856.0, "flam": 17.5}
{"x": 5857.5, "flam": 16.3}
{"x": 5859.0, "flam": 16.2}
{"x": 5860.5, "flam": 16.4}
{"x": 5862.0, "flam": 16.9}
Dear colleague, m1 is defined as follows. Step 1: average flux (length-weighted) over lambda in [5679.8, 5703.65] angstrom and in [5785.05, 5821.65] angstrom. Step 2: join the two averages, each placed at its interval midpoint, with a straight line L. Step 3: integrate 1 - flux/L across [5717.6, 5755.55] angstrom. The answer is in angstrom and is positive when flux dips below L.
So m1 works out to -2.0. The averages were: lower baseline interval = 16.6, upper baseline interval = 16.4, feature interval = 17.4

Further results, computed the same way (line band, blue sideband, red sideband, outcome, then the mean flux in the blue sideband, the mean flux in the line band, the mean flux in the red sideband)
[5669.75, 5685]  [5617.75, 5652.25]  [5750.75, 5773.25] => 0.8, 16.5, 15.9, 17.5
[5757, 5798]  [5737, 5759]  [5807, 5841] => 2.3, 17.8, 16.5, 17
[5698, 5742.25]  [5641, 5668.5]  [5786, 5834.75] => 0.2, 16.6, 16.5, 16.6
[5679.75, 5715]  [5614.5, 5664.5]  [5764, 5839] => 0.9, 16.6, 16.2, 16.5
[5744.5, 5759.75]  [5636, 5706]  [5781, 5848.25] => -1.4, 16.5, 18.1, 16.6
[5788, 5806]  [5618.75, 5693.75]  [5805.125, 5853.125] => 0.9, 16.5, 15.9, 16.8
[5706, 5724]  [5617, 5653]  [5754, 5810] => 0.5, 16.5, 16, 16.5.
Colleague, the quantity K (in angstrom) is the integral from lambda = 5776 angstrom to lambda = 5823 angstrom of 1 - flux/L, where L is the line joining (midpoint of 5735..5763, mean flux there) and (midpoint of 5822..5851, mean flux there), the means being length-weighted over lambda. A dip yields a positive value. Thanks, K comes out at 2.2 angstrom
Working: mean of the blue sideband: 17.7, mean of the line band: 16.4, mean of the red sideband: 16.8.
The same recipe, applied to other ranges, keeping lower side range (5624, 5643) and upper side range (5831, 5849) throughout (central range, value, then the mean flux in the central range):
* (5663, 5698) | 0.10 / 16.5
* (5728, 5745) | -0.46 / 17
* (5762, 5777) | -0.26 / 16.8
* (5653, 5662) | -0.26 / 17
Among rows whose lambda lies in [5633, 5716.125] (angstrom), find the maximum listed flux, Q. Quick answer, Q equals 18.8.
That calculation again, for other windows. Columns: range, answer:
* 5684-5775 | 19.6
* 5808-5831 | 18.7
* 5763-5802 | 18.2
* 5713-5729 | 18.9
